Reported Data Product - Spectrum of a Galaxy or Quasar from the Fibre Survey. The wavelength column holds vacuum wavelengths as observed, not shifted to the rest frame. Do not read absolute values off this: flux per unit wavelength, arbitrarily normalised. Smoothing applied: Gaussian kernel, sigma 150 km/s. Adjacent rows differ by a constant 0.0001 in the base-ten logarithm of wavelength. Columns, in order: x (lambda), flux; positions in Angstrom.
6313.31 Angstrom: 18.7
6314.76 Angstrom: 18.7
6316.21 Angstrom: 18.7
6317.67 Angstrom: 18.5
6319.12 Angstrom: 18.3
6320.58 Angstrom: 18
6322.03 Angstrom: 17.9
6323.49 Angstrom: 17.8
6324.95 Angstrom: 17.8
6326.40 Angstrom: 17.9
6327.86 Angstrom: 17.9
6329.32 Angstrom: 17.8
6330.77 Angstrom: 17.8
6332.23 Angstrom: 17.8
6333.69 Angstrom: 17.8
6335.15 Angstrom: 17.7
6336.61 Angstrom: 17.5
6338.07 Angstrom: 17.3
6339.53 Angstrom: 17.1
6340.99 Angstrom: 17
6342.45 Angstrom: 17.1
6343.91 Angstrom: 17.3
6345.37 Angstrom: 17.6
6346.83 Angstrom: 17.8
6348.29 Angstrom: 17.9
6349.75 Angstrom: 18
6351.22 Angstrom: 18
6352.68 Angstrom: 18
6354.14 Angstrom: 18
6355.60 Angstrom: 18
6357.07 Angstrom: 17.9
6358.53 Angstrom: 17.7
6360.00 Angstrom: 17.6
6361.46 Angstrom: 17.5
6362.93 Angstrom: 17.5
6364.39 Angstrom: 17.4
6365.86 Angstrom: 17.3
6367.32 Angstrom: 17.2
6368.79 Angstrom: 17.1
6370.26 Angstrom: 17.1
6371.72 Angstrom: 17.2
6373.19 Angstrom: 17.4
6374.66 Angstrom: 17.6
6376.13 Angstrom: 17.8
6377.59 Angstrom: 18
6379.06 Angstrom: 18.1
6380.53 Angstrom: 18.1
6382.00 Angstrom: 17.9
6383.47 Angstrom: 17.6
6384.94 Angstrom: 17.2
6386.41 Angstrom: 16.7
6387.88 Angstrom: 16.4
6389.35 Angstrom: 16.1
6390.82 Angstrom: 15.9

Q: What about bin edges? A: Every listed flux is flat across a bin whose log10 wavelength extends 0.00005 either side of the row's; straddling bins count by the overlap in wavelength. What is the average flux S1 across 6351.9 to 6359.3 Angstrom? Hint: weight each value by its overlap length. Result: 17.9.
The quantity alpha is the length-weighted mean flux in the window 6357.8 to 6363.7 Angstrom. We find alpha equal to 17.6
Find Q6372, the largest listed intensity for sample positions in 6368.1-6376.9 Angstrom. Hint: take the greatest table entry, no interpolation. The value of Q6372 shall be 17.8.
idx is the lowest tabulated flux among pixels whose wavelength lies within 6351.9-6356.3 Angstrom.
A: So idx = 18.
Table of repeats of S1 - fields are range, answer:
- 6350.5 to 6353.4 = 18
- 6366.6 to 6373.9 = 17.2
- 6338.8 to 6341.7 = 17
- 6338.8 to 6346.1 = 17.2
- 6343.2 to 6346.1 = 17.5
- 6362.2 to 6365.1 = 17.5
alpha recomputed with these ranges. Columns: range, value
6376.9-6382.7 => 18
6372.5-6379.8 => 17.8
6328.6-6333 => 17.8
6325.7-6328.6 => 17.9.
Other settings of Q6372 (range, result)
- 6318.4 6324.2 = 18.3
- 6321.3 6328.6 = 17.9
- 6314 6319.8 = 18.7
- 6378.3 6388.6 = 18.1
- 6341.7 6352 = 18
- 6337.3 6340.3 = 17.3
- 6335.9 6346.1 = 17.6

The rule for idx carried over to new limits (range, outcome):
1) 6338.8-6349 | 17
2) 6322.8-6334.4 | 17.8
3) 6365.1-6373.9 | 17.1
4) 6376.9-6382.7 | 17.9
